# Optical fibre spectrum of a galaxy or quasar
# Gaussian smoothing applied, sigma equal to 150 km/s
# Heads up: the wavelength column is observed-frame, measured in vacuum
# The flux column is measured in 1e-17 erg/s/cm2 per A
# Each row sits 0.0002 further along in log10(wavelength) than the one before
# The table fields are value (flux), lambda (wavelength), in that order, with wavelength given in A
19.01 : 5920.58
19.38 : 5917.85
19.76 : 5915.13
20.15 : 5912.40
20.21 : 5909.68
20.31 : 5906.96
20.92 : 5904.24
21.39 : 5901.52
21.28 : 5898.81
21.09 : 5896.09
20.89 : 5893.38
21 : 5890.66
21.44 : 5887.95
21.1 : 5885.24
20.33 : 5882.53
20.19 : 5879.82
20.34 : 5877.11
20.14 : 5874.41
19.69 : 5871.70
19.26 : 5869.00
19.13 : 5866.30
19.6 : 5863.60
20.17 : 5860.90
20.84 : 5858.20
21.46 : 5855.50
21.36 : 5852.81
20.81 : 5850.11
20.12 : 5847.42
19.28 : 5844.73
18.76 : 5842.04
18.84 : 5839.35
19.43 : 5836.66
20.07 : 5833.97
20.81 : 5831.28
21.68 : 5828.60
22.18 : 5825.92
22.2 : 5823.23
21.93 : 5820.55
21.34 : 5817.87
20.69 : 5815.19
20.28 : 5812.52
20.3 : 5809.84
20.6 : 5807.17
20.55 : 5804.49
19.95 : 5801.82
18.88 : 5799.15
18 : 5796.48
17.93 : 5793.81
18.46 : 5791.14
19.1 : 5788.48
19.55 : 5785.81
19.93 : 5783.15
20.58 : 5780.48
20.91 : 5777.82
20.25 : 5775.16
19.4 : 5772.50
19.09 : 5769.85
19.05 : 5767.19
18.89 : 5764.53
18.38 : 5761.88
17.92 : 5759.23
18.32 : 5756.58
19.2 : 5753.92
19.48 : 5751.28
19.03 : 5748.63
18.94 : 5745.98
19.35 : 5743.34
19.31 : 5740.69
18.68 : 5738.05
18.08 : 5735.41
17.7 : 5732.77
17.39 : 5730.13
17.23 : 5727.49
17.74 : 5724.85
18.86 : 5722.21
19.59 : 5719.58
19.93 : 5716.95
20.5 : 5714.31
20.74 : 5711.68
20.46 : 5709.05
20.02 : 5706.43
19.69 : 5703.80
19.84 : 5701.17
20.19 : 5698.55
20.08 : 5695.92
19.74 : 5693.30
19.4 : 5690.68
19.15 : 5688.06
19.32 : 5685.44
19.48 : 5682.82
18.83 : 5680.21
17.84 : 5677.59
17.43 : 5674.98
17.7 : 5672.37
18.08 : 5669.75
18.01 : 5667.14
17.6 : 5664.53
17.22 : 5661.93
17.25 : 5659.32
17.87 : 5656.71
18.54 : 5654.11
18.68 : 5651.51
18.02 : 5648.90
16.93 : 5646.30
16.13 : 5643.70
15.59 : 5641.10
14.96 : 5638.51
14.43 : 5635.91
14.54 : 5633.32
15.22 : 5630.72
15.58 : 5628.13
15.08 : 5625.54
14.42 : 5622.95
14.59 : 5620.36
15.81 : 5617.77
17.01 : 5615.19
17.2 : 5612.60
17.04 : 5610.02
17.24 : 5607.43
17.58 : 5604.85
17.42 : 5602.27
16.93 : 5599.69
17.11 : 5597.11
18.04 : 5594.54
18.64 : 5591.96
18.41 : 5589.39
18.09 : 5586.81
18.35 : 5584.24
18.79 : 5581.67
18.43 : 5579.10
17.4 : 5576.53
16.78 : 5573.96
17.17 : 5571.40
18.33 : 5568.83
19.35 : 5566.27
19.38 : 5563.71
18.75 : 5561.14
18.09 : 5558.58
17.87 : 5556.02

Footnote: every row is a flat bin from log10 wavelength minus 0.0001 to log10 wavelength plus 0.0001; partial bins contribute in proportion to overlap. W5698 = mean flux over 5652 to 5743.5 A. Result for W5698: 18.8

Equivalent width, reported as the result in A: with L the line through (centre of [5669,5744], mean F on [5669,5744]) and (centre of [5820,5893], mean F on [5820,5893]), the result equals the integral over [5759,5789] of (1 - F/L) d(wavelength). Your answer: 0.3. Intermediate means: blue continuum 19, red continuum 20.4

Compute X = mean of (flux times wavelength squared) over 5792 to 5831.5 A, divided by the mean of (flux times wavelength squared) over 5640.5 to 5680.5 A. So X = 1.2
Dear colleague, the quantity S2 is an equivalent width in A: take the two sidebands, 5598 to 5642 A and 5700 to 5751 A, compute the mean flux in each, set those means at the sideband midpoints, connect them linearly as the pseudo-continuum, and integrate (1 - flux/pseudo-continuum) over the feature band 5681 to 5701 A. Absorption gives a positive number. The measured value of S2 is -1.7 A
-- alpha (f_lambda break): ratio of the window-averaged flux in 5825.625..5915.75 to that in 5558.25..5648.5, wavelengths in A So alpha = 1.20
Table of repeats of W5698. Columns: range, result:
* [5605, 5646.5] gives 15.8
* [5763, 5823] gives 19.8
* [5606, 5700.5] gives 17.3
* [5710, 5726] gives 19.6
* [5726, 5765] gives 18.5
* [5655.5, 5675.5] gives 17.6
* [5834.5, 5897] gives 20.2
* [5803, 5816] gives 20.5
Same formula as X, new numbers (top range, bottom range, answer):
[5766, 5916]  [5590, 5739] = 1.21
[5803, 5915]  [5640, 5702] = 1.20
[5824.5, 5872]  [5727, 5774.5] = 1.12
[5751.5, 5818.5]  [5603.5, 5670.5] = 1.24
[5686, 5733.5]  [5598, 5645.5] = 1.25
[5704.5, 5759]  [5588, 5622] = 1.16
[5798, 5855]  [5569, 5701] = 1.25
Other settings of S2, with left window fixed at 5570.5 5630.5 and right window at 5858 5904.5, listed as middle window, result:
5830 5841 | 0.1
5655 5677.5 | 0.2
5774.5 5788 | -0.6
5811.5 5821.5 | -0.7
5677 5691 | -0.7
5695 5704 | -0.8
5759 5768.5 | 0.2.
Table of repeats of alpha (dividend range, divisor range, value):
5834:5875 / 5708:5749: 1.05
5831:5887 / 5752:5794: 1.04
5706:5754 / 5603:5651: 1.19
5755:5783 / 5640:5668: 1.11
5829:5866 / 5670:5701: 1.06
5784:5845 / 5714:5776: 1.07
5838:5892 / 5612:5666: 1.24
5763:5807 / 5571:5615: 1.10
